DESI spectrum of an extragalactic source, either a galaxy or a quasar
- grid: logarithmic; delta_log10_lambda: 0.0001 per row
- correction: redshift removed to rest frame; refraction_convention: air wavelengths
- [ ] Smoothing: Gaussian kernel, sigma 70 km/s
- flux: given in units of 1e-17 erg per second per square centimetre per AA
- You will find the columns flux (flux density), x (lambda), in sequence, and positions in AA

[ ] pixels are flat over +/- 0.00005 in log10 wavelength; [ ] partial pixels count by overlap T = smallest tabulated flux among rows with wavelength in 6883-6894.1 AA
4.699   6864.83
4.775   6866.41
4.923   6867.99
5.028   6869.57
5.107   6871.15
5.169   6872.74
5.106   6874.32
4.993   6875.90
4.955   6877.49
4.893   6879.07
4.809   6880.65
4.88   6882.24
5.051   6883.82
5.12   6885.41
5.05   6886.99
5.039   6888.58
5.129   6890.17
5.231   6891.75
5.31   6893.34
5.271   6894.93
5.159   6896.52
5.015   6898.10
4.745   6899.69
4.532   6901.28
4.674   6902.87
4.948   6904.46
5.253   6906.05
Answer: 5.039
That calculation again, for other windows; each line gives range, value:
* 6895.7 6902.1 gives 4.532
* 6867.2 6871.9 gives 4.923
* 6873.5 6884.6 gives 4.809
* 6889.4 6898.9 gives 5.015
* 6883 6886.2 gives 5.051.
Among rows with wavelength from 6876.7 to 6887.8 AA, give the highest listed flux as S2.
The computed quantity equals 5.12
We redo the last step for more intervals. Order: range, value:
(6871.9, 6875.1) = 5.169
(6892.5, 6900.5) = 5.31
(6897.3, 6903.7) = 5.015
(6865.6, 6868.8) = 4.923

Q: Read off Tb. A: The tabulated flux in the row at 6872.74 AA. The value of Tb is 5.169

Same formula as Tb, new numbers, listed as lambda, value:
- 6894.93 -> 5.271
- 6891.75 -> 5.231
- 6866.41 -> 4.775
